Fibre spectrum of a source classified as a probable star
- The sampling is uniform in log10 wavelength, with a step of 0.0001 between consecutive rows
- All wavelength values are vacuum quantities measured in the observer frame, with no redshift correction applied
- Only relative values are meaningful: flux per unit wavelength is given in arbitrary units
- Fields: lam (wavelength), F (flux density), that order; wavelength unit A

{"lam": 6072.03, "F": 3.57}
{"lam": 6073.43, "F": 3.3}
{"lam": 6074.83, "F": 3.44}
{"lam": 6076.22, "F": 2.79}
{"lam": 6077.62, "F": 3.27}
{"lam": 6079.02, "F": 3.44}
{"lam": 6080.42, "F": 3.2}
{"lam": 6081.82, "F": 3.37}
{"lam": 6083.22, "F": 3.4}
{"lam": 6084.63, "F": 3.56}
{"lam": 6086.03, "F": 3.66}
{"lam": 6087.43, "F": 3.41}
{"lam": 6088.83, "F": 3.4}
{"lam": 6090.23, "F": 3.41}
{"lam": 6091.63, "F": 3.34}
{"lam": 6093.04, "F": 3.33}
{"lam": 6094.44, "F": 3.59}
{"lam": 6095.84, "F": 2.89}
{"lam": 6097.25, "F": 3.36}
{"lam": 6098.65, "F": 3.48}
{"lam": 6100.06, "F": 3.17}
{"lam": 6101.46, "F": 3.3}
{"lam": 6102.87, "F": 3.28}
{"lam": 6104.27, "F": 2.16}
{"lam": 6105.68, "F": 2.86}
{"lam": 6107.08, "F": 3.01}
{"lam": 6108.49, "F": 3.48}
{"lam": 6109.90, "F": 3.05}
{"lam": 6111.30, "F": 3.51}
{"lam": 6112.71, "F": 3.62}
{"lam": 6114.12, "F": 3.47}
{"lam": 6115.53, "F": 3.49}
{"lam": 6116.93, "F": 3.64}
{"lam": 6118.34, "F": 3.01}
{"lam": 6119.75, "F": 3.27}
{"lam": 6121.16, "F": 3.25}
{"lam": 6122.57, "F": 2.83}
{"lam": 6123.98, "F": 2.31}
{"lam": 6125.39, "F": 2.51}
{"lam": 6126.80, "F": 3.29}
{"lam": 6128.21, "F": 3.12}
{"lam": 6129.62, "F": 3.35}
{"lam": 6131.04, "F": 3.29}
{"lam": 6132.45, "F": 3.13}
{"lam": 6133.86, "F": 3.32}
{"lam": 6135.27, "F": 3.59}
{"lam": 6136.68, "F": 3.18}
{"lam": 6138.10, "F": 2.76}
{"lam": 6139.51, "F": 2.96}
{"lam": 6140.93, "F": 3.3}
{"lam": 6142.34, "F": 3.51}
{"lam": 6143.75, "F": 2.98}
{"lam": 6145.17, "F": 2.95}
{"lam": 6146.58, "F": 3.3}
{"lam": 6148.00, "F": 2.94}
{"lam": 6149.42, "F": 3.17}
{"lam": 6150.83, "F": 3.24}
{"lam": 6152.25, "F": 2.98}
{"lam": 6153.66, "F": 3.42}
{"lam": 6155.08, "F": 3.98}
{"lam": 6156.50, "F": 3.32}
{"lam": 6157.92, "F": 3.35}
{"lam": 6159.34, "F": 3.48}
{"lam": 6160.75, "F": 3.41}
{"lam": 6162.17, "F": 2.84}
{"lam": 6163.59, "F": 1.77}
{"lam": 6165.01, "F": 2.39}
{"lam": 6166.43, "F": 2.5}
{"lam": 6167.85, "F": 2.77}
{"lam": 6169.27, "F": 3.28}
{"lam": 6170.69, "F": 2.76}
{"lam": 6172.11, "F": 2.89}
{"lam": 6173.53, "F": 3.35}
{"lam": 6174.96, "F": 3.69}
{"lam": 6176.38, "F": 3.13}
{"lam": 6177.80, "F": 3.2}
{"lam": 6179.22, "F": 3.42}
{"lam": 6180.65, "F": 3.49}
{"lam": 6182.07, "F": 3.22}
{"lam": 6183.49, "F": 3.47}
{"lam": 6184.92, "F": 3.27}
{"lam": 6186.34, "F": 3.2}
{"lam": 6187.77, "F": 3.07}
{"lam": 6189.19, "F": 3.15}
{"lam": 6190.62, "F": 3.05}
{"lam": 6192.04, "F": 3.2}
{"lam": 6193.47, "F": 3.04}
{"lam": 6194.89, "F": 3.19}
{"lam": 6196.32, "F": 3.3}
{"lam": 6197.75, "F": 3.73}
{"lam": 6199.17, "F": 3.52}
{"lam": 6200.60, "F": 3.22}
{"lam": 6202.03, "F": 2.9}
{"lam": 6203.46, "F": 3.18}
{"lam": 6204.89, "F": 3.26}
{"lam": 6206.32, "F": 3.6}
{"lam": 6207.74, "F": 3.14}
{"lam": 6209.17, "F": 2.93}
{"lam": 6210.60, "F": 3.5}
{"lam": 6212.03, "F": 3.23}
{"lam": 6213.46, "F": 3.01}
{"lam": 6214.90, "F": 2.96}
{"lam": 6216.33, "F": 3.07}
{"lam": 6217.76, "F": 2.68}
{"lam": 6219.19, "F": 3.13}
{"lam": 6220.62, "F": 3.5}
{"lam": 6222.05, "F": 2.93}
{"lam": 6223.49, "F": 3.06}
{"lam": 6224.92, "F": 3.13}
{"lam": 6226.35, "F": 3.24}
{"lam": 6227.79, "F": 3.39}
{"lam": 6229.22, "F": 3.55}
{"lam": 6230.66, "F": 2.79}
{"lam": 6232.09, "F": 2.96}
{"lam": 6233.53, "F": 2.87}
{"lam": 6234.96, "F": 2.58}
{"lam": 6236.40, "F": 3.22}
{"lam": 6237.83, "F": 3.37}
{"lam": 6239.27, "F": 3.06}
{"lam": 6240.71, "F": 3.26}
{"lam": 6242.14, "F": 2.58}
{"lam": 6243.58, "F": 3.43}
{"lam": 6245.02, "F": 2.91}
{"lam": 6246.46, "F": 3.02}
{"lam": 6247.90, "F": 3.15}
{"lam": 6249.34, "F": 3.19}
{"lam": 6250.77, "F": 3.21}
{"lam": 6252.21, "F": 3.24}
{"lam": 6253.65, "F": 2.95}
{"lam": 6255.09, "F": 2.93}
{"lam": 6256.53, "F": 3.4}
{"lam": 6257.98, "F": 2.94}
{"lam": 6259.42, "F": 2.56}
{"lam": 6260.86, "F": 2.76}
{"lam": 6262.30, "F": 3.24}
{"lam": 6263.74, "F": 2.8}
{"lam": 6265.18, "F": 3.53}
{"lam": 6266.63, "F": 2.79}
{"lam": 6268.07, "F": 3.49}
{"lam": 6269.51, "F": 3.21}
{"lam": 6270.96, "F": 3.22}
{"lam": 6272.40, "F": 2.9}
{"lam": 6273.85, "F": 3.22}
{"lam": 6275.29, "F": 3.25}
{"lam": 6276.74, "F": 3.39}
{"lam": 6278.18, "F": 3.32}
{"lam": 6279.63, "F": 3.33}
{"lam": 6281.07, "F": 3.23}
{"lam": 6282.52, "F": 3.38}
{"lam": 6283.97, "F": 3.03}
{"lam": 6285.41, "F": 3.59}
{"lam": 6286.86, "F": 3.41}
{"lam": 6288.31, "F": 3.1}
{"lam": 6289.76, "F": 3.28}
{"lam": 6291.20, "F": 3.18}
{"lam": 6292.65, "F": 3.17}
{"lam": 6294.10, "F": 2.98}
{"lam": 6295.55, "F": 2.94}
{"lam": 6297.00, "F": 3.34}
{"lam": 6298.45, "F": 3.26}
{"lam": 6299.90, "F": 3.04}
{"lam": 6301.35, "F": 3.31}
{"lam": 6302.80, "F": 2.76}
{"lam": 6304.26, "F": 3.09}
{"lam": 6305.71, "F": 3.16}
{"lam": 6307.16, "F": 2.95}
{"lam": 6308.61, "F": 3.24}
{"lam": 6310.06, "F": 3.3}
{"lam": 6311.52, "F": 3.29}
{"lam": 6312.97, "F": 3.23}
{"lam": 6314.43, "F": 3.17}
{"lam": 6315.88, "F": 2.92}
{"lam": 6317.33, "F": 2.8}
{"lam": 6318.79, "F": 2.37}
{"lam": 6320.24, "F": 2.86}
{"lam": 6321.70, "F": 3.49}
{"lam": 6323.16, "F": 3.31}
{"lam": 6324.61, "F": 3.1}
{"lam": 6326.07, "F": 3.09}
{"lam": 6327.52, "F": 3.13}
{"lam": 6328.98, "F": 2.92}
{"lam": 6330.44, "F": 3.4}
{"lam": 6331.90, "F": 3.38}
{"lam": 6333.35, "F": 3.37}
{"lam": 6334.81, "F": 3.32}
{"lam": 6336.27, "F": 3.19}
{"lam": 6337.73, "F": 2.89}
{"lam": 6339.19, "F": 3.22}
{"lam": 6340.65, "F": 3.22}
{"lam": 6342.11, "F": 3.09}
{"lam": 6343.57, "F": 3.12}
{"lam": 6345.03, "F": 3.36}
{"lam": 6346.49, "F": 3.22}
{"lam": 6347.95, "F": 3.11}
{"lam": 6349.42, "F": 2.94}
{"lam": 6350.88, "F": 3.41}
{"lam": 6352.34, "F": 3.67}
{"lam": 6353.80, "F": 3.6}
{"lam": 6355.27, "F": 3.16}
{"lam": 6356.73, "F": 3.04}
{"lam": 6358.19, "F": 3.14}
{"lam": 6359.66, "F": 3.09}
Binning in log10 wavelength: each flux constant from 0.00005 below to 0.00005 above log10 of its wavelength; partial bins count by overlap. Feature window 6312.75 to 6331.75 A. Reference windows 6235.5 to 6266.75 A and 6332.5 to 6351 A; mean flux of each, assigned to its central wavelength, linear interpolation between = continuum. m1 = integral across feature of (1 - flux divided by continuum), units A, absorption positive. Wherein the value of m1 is 0.56 A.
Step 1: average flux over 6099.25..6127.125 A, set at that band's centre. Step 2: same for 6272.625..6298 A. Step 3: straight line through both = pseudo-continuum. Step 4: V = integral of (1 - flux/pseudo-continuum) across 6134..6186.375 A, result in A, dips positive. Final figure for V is 0.1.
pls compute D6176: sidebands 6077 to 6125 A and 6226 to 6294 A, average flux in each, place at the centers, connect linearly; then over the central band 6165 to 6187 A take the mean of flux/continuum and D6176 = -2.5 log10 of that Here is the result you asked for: 0.02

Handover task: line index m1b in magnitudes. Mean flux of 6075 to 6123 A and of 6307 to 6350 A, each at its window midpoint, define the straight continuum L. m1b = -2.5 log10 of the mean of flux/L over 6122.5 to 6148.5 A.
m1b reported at 0.06 mag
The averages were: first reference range 3.28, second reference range 3.14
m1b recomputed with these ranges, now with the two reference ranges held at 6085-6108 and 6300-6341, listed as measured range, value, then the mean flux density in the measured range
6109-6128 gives 0.02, 3.18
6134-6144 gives 0.00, 3.2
